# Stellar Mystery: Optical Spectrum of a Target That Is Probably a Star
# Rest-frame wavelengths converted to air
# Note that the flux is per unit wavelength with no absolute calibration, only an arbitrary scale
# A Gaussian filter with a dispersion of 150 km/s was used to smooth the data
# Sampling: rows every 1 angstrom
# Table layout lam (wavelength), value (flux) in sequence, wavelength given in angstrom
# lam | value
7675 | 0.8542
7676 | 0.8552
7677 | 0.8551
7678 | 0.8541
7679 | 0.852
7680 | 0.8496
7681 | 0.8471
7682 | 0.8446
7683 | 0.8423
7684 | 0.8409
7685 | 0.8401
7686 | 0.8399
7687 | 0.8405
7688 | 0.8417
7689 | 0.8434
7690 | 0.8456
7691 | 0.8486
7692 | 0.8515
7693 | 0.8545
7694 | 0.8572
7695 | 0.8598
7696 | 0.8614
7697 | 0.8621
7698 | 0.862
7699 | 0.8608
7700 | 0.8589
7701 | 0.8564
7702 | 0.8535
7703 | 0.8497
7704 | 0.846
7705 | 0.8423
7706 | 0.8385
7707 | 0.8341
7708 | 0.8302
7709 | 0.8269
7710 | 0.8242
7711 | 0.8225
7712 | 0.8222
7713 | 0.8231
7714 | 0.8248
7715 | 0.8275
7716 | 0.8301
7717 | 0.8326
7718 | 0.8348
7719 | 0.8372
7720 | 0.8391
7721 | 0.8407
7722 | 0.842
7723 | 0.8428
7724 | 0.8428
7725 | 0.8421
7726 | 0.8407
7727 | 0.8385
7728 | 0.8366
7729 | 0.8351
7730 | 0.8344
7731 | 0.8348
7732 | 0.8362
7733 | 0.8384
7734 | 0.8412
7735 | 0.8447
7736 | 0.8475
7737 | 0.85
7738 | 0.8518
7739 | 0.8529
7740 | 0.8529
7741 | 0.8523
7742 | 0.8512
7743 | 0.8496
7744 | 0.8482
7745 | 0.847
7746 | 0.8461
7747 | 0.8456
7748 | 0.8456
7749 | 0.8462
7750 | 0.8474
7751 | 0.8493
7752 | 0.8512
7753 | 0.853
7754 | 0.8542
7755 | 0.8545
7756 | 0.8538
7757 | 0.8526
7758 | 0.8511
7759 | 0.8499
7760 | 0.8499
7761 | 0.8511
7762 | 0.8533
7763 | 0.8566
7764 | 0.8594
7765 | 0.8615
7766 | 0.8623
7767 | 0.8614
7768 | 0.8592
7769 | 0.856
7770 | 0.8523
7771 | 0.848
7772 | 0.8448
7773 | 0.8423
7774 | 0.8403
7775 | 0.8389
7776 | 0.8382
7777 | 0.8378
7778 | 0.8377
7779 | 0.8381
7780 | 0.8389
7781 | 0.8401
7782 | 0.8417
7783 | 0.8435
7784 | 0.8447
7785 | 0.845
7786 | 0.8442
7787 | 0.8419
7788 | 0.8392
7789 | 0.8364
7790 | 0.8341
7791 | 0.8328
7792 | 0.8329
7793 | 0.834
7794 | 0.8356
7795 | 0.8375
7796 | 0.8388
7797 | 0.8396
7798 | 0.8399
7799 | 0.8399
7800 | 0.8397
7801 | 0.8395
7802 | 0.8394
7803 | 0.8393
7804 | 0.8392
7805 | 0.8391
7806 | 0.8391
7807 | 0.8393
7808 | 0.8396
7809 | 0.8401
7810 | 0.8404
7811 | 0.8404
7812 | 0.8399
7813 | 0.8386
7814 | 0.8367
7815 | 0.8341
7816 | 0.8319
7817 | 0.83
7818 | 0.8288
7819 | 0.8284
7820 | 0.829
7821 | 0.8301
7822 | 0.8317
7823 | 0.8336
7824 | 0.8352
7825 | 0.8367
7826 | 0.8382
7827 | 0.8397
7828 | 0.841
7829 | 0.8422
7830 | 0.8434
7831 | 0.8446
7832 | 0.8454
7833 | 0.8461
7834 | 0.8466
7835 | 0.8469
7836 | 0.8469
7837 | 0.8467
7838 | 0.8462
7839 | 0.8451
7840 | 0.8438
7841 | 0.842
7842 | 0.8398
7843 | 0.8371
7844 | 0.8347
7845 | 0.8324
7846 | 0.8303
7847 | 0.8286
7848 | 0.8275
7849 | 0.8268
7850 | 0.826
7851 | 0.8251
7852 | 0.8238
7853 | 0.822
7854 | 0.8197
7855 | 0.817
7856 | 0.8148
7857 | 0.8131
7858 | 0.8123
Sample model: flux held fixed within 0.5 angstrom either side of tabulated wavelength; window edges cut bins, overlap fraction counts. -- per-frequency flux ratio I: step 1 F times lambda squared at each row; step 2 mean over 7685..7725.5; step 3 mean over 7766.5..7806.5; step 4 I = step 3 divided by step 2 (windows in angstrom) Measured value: 1.02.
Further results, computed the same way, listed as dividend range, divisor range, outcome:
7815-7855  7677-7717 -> 1.03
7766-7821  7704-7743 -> 1.02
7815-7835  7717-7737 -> 1.02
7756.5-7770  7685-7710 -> 1.03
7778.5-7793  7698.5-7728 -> 1.02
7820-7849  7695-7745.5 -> 1.03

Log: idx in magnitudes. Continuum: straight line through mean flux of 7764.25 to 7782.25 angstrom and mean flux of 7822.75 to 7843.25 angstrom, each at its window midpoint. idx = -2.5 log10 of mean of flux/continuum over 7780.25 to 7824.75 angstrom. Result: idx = 0.01 mag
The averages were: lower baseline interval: 0.847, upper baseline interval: 0.842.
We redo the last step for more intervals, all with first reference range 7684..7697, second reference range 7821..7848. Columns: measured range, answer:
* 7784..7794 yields 0.01 mag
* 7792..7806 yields 0.00 mag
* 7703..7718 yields 0.02 mag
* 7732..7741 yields 0.00 mag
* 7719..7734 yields 0.01 mag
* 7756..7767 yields -0.01 mag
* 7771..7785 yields 0.00 mag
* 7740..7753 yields 0.00 mag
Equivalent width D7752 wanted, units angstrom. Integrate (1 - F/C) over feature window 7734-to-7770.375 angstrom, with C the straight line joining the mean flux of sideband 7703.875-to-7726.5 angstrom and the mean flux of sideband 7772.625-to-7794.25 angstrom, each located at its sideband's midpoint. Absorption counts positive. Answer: -0.7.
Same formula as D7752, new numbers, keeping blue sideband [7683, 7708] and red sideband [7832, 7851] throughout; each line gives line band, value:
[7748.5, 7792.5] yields -0.2 angstrom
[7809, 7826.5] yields 0.1 angstrom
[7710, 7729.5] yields 0.3 angstrom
